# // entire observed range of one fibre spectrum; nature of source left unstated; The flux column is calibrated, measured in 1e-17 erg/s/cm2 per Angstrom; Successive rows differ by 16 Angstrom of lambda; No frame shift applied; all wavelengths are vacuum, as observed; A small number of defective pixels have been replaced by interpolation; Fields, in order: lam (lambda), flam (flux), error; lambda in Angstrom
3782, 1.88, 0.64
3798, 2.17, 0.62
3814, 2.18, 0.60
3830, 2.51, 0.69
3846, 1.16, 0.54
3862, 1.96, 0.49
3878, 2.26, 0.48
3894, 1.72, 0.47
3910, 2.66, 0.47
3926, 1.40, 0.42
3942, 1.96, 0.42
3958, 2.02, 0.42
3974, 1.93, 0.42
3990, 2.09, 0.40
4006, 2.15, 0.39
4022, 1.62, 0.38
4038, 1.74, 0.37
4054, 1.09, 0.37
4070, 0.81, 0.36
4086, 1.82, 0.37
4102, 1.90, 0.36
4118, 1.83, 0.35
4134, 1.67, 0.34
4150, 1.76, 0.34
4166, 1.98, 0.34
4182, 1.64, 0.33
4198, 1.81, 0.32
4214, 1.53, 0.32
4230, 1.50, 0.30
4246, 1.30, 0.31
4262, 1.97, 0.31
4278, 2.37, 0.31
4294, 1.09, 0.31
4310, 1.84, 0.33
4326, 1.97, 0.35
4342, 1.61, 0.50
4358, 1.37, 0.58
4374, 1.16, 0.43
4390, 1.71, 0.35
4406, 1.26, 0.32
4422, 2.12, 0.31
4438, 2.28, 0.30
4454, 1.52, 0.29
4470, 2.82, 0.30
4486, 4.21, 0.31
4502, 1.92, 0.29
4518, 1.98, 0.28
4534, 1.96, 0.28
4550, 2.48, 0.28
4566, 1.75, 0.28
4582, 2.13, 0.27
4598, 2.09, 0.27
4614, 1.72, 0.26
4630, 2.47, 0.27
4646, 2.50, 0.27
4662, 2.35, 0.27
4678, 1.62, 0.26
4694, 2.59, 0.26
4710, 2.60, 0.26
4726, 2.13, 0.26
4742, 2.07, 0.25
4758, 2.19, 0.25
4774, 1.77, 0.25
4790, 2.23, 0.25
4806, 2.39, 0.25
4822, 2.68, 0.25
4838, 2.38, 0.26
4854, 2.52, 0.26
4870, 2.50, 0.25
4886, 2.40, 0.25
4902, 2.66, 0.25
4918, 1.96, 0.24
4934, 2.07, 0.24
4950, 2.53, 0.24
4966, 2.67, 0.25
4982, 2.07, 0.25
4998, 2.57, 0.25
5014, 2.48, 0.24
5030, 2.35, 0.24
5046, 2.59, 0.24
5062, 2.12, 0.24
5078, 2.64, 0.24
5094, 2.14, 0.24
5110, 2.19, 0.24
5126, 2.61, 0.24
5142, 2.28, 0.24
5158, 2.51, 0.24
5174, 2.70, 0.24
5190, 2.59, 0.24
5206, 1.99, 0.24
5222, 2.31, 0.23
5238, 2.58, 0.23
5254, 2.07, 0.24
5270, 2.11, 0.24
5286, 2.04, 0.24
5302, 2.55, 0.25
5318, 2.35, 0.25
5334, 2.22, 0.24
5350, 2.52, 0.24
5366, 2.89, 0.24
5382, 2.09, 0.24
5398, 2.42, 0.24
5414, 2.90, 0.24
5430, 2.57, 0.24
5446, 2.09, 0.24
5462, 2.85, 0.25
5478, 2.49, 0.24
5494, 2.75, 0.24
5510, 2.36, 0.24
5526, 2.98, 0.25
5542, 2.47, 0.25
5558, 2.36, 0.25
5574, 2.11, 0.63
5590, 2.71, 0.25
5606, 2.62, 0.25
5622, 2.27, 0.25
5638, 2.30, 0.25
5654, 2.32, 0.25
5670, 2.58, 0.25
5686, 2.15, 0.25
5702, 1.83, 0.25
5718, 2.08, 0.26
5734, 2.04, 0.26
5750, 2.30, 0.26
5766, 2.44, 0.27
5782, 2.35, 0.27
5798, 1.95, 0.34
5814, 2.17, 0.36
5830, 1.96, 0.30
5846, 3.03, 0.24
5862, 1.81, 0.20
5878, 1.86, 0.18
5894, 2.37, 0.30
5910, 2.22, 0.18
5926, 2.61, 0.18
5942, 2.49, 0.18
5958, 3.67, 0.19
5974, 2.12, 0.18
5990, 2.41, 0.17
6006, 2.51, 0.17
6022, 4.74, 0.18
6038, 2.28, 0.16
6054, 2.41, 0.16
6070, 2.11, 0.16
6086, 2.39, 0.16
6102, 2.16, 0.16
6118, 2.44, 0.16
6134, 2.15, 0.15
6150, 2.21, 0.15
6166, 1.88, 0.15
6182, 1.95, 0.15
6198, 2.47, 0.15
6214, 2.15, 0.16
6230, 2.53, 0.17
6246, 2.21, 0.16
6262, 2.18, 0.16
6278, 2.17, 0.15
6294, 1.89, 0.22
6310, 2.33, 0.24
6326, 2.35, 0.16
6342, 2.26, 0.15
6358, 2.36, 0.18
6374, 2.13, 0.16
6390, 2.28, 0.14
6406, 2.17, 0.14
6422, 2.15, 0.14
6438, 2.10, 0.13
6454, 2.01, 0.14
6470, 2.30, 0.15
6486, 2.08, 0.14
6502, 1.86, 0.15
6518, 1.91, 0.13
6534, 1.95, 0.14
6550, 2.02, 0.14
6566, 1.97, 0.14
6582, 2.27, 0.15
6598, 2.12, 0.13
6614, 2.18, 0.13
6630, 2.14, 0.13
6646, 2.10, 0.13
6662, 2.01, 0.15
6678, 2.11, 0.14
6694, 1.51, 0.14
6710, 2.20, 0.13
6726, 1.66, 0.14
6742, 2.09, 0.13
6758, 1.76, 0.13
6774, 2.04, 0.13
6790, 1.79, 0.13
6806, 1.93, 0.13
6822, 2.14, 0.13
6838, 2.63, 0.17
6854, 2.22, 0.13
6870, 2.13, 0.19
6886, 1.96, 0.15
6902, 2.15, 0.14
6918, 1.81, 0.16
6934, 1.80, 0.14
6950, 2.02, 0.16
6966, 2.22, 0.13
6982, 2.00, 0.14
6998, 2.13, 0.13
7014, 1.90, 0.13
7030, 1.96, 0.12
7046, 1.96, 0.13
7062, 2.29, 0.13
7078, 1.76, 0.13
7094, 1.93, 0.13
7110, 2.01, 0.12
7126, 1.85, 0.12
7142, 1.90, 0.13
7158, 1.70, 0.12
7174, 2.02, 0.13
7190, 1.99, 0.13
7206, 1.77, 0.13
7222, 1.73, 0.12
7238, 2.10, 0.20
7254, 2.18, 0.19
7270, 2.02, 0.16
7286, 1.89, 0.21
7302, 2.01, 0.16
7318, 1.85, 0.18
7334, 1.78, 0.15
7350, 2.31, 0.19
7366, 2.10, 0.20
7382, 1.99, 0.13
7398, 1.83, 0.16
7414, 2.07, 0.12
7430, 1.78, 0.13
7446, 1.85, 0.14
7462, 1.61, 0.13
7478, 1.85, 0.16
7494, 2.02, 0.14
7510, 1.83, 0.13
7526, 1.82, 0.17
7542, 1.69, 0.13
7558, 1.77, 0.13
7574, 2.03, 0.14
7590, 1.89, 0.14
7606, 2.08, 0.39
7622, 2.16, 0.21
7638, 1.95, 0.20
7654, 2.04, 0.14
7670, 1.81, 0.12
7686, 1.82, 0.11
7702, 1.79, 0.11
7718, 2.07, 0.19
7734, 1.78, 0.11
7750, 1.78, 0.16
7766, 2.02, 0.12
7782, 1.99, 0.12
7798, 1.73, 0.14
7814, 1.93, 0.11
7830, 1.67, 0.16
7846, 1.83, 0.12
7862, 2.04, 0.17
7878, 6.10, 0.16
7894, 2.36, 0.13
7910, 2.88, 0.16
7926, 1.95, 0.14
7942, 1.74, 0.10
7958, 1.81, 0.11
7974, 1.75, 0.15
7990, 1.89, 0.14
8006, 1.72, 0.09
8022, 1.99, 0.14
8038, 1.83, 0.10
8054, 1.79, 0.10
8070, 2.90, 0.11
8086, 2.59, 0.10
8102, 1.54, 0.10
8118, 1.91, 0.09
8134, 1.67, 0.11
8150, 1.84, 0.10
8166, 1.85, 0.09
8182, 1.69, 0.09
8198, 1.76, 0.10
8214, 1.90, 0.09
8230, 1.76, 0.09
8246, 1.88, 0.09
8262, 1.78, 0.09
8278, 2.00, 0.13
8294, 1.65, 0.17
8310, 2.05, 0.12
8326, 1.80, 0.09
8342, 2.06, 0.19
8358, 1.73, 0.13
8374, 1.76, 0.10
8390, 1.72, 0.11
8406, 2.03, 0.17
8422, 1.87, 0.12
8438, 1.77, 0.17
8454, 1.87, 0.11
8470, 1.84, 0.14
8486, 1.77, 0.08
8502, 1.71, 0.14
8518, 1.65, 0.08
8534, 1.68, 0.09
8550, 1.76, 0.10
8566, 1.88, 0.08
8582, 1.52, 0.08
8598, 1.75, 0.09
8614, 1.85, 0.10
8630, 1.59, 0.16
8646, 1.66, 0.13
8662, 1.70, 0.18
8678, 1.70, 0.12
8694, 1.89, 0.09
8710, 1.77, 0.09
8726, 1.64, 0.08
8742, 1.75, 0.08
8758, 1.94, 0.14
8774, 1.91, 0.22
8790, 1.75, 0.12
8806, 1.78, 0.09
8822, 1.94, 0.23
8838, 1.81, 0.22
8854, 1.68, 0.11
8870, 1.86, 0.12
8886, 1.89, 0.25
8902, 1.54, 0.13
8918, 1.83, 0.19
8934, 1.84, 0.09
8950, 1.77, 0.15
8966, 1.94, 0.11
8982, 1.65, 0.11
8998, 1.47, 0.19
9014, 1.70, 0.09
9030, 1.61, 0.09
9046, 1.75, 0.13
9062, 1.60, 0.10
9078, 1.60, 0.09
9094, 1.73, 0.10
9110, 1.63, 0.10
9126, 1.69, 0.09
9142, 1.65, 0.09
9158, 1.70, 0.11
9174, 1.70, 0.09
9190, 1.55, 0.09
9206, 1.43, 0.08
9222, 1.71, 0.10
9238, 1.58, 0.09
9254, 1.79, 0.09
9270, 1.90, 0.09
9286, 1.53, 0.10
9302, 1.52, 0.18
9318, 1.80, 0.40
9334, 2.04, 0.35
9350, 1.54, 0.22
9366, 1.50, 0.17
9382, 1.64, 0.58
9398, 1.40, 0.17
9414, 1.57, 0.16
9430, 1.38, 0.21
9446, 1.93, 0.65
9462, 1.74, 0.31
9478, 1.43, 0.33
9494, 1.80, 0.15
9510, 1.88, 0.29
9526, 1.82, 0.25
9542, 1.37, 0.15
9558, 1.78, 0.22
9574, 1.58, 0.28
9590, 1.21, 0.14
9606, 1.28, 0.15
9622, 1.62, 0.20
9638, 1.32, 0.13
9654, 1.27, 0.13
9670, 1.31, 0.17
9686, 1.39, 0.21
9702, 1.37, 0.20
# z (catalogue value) 0.201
